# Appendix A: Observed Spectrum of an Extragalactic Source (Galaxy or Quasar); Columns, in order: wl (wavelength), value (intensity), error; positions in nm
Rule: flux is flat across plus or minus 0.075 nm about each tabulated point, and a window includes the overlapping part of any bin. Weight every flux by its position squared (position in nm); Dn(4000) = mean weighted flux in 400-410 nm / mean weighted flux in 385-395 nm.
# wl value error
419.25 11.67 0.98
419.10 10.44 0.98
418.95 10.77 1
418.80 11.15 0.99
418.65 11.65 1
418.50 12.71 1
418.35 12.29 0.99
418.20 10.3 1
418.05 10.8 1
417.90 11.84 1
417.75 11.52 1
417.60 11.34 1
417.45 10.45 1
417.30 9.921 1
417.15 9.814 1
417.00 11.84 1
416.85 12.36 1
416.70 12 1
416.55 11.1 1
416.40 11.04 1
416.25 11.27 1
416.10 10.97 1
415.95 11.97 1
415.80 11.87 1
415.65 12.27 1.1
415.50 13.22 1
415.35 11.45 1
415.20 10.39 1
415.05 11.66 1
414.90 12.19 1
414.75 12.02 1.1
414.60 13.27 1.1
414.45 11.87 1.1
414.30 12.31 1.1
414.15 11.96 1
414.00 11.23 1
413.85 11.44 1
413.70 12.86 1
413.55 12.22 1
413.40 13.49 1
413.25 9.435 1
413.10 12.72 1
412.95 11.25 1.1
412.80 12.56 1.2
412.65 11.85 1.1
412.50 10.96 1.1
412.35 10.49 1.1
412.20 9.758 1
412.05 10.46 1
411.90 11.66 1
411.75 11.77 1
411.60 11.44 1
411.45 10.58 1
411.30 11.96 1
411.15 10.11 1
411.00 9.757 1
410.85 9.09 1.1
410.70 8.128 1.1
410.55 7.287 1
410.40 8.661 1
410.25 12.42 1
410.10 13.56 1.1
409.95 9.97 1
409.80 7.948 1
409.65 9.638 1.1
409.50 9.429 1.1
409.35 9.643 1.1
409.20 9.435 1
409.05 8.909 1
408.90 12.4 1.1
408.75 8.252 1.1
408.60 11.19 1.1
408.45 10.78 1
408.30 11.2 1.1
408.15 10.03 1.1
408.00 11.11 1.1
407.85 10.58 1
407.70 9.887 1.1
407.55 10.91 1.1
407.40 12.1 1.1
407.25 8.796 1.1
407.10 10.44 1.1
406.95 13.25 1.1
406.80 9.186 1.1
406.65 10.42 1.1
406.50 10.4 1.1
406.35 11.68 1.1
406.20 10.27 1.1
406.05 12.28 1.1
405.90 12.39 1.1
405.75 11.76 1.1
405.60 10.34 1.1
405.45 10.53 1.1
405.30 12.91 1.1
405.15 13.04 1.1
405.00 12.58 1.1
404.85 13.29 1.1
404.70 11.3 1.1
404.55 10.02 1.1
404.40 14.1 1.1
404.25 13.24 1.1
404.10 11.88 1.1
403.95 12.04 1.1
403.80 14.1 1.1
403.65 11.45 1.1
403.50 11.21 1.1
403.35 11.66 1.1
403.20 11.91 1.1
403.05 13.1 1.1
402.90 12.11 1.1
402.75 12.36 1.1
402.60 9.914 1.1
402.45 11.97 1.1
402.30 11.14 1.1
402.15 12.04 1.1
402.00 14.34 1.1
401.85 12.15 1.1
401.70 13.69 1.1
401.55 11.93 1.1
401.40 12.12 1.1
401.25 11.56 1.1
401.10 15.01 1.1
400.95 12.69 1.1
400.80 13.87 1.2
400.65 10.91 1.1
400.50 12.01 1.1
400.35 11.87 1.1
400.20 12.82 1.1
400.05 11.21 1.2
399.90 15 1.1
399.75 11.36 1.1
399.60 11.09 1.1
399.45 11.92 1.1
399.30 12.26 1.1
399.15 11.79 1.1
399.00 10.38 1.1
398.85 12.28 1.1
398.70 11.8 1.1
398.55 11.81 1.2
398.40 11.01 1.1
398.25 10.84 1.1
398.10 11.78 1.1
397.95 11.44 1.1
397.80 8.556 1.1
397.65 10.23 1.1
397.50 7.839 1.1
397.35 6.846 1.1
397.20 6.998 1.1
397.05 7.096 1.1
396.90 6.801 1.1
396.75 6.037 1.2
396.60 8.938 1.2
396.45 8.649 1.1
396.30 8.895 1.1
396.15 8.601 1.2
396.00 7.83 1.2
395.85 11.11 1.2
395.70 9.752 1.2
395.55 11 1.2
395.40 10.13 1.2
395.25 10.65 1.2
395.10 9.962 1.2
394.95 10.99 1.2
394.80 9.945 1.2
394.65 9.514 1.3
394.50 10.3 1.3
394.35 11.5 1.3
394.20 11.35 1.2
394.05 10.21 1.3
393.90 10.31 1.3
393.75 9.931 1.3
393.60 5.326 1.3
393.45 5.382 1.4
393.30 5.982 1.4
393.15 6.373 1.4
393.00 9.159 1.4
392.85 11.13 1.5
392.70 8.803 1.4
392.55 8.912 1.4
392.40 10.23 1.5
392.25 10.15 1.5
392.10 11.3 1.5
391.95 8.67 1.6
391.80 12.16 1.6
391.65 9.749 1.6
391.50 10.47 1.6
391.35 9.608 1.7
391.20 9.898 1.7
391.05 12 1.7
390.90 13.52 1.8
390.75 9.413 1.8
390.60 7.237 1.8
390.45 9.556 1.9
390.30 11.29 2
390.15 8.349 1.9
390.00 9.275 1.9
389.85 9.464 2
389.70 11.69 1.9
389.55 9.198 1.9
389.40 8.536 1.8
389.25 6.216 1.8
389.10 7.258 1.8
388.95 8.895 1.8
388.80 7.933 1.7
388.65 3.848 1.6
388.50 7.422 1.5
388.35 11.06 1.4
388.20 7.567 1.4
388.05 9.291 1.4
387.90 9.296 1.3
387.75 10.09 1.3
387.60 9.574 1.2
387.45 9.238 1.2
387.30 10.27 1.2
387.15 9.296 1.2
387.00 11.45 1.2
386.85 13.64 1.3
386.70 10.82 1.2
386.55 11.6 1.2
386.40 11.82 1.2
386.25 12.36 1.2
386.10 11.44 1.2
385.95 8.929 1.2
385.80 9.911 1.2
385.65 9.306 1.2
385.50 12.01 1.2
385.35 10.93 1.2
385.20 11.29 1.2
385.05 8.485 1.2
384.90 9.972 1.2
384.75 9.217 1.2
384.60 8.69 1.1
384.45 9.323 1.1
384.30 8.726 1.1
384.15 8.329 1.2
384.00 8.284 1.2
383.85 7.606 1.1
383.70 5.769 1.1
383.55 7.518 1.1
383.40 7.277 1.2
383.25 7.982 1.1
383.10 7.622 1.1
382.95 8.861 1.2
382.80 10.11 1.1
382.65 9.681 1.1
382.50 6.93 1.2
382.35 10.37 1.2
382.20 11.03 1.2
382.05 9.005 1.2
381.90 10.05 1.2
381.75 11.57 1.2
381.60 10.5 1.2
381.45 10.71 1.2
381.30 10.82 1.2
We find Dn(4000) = 1.3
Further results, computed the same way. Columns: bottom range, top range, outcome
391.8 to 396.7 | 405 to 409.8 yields 1.21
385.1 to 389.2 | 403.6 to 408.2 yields 1.29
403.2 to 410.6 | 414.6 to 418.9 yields 1.09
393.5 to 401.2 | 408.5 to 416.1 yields 1.14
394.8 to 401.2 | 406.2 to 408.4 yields 1.06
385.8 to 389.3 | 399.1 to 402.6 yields 1.38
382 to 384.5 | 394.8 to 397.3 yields 1.13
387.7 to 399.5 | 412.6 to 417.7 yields 1.37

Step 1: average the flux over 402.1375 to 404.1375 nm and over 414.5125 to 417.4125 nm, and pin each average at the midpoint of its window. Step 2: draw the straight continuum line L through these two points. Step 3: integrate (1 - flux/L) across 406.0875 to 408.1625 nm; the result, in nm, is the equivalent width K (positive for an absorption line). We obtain 0.20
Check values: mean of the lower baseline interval 11.9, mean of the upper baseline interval 11.6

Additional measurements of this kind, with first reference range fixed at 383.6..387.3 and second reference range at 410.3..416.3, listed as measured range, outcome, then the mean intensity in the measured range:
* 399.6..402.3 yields -0.471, 12.5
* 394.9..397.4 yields 0.385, 8.84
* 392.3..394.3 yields 0.304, 8.75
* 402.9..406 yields -0.373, 12.1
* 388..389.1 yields 0.237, 7.92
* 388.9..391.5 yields 0.167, 9.53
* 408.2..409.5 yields 0.102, 10.2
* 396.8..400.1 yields 0.043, 10.4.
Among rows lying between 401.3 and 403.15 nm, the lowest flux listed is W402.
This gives 9.914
